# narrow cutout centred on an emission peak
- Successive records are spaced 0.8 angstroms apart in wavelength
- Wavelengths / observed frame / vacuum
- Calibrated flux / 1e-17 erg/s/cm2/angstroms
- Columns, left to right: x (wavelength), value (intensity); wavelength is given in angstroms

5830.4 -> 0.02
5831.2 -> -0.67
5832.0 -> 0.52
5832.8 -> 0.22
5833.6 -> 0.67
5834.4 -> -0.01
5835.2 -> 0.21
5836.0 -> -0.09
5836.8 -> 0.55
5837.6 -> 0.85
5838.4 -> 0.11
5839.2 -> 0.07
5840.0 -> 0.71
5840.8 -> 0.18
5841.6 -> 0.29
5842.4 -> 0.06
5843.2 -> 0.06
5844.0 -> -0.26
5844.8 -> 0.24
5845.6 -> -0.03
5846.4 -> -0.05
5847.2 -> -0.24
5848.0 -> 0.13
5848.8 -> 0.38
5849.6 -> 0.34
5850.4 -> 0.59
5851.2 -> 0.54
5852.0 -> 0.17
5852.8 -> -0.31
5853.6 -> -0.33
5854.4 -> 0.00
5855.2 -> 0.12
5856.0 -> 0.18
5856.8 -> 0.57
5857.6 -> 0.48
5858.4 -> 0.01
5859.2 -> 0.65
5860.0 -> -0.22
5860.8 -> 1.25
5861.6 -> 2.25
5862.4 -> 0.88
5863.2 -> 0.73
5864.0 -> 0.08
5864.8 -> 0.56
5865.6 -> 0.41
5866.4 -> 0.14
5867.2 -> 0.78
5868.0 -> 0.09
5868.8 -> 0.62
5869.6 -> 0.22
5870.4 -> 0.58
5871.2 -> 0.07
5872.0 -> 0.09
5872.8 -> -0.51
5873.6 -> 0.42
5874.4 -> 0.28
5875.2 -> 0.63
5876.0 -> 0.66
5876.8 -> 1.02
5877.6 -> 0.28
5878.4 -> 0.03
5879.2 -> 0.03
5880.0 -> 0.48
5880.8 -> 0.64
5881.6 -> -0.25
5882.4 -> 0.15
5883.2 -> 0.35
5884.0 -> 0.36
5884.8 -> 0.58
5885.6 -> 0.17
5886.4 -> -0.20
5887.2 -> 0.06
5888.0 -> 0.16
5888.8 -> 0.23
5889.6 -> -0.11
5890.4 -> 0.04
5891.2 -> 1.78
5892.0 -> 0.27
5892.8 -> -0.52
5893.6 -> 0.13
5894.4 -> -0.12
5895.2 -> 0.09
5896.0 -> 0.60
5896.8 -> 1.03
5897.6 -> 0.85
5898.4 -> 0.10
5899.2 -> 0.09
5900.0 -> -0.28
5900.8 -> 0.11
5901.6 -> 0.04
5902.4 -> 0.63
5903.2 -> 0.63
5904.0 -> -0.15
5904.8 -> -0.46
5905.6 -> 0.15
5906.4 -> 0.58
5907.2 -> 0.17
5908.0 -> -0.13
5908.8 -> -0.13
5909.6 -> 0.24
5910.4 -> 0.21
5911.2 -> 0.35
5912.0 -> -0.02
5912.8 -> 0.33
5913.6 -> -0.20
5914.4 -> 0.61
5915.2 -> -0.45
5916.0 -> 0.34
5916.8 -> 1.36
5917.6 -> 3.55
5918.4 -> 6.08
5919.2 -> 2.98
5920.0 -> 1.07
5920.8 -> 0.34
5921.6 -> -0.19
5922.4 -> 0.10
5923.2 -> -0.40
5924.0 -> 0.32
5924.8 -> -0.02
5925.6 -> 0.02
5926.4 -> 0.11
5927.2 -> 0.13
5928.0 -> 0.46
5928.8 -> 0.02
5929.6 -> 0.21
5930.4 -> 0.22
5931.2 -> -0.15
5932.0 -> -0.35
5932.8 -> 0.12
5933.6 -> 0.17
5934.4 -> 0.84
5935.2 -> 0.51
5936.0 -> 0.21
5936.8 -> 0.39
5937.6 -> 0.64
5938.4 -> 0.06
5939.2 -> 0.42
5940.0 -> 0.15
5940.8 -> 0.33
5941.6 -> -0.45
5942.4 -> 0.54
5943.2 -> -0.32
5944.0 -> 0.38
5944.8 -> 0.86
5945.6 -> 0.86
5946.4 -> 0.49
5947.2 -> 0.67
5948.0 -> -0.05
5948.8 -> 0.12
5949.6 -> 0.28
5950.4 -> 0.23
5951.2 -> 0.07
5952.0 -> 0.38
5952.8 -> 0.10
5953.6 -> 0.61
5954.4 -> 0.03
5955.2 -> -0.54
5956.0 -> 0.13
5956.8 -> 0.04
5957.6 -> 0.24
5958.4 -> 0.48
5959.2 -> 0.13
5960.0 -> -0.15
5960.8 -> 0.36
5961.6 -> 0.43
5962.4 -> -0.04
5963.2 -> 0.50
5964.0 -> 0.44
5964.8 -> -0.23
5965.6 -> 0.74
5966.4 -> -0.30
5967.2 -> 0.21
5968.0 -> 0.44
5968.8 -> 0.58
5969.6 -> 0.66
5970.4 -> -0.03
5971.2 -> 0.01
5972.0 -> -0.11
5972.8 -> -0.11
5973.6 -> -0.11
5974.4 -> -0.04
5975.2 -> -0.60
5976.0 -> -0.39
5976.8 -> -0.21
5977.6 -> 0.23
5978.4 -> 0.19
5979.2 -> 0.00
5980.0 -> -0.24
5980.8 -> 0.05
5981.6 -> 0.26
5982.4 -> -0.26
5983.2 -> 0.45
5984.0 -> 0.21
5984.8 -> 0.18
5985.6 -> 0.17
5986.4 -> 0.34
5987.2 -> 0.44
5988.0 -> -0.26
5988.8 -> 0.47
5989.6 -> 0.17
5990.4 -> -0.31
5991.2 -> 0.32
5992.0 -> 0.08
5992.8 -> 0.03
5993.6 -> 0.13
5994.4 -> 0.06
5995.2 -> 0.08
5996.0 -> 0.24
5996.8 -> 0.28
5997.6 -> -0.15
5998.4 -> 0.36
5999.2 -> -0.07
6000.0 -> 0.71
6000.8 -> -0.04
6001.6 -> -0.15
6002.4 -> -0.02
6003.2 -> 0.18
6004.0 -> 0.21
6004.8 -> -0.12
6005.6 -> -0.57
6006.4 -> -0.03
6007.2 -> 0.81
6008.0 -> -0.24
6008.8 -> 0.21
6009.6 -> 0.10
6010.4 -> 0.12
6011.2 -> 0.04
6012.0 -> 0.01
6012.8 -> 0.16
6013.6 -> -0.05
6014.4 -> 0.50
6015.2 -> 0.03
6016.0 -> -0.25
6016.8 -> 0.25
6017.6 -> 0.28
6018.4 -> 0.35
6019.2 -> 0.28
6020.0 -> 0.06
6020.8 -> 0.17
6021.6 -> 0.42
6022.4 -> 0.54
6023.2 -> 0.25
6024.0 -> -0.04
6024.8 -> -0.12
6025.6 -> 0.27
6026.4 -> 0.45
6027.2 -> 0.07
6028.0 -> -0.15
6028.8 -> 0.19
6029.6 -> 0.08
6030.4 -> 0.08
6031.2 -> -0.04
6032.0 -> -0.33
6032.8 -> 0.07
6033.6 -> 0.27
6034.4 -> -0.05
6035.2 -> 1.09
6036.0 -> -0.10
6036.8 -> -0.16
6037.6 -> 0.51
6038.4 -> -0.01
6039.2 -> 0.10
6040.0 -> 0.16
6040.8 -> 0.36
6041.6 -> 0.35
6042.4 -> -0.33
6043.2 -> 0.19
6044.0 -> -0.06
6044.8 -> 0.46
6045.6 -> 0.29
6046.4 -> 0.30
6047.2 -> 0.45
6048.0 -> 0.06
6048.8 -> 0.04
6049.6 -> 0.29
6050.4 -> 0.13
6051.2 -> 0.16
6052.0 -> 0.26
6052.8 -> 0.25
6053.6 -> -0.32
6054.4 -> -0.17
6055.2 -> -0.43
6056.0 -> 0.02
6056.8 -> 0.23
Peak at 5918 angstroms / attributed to [O III]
